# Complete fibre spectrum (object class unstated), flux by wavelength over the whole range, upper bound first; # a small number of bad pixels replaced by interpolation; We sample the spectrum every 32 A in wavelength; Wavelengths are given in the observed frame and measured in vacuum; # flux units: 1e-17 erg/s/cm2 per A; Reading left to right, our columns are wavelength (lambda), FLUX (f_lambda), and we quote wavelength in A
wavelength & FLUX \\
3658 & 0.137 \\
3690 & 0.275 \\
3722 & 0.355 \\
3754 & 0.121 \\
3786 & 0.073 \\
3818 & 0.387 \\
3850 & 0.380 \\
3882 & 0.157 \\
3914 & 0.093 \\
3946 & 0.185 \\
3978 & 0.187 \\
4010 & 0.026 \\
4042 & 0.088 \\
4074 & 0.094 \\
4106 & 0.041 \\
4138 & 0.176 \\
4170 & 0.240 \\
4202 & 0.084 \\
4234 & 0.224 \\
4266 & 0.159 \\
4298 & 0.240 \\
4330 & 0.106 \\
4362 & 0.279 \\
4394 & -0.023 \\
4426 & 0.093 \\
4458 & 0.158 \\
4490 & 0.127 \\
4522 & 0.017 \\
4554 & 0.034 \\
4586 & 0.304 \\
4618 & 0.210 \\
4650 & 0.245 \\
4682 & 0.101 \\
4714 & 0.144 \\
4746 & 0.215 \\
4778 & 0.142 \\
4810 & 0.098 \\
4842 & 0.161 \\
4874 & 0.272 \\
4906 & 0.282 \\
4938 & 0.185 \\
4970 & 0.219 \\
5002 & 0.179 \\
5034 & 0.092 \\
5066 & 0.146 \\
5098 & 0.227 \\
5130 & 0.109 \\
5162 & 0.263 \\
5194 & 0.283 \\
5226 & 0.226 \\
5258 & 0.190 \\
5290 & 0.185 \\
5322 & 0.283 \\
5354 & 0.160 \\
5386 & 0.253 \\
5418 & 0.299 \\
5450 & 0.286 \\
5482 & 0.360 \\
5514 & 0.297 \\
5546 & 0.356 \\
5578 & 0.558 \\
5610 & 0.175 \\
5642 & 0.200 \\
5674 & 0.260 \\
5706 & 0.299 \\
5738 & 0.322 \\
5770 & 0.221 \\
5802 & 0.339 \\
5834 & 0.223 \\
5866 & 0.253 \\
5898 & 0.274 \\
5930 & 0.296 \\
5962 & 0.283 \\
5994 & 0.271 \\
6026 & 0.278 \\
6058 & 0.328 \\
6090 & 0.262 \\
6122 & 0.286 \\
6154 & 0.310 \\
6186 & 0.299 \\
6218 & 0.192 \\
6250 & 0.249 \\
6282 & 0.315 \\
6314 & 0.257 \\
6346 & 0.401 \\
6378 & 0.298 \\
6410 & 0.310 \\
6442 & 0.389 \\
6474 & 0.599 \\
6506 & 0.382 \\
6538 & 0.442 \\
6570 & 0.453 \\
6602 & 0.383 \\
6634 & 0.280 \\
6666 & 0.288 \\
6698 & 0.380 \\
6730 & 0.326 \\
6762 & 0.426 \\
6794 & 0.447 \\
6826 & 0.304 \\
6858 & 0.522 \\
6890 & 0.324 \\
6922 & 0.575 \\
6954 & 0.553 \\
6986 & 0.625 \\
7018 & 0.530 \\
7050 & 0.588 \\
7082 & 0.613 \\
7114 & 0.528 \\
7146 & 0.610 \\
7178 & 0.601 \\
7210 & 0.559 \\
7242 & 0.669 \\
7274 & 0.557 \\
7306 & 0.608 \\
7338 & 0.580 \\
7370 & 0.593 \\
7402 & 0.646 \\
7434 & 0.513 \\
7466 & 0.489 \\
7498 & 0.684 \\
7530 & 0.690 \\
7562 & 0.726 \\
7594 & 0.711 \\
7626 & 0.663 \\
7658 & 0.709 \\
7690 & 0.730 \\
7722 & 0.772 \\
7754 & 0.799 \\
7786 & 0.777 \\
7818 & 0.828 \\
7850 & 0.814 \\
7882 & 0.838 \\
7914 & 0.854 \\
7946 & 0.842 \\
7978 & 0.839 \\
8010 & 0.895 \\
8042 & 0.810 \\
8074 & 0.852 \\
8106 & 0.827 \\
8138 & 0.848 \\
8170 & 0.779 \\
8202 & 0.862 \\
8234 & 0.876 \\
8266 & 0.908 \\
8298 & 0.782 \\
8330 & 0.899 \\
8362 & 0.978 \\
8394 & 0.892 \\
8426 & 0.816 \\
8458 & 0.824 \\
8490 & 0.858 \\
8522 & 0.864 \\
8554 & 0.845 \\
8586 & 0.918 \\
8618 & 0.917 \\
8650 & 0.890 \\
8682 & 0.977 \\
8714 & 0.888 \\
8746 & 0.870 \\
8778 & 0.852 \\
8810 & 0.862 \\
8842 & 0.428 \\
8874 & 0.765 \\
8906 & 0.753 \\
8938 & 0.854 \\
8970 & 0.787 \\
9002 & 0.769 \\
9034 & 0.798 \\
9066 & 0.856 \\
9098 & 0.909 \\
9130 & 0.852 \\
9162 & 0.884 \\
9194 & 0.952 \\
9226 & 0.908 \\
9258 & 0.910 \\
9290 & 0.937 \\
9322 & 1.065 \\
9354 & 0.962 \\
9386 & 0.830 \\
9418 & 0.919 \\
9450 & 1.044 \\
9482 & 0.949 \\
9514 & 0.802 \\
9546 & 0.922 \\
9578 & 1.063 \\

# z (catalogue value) 0.734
